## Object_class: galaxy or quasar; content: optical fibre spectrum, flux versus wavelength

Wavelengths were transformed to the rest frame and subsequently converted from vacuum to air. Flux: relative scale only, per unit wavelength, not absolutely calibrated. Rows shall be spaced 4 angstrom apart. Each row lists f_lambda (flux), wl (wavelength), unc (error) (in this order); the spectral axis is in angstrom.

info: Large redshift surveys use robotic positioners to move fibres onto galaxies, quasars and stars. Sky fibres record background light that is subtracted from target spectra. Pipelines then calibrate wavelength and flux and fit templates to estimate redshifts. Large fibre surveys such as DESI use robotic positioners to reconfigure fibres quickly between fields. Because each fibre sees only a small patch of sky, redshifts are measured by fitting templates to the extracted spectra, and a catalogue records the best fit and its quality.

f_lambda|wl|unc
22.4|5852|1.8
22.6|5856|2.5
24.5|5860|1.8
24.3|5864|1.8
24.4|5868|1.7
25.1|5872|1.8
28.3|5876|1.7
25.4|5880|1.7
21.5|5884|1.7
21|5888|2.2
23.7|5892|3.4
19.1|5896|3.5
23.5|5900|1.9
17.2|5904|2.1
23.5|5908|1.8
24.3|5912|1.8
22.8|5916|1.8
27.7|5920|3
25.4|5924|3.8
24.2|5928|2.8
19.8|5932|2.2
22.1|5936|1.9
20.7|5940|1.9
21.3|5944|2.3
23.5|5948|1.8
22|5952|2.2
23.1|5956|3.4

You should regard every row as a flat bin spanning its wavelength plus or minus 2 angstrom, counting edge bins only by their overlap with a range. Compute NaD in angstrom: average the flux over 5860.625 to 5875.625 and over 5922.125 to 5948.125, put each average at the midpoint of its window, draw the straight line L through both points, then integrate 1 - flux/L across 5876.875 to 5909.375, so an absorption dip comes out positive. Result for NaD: 2.7 angstrom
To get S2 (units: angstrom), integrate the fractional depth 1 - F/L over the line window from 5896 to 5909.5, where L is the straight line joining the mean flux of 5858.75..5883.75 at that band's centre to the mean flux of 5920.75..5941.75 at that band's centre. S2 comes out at 1.6 angstrom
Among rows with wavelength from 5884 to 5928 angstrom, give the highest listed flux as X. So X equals 27.7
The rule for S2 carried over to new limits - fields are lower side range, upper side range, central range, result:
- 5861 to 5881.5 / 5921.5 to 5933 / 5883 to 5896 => 1.7 angstrom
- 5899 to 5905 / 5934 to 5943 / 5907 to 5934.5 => -4.0 angstrom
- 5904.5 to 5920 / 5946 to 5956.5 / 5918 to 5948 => 0.1 angstrom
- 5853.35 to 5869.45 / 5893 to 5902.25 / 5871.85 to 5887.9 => -1.4 angstrom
